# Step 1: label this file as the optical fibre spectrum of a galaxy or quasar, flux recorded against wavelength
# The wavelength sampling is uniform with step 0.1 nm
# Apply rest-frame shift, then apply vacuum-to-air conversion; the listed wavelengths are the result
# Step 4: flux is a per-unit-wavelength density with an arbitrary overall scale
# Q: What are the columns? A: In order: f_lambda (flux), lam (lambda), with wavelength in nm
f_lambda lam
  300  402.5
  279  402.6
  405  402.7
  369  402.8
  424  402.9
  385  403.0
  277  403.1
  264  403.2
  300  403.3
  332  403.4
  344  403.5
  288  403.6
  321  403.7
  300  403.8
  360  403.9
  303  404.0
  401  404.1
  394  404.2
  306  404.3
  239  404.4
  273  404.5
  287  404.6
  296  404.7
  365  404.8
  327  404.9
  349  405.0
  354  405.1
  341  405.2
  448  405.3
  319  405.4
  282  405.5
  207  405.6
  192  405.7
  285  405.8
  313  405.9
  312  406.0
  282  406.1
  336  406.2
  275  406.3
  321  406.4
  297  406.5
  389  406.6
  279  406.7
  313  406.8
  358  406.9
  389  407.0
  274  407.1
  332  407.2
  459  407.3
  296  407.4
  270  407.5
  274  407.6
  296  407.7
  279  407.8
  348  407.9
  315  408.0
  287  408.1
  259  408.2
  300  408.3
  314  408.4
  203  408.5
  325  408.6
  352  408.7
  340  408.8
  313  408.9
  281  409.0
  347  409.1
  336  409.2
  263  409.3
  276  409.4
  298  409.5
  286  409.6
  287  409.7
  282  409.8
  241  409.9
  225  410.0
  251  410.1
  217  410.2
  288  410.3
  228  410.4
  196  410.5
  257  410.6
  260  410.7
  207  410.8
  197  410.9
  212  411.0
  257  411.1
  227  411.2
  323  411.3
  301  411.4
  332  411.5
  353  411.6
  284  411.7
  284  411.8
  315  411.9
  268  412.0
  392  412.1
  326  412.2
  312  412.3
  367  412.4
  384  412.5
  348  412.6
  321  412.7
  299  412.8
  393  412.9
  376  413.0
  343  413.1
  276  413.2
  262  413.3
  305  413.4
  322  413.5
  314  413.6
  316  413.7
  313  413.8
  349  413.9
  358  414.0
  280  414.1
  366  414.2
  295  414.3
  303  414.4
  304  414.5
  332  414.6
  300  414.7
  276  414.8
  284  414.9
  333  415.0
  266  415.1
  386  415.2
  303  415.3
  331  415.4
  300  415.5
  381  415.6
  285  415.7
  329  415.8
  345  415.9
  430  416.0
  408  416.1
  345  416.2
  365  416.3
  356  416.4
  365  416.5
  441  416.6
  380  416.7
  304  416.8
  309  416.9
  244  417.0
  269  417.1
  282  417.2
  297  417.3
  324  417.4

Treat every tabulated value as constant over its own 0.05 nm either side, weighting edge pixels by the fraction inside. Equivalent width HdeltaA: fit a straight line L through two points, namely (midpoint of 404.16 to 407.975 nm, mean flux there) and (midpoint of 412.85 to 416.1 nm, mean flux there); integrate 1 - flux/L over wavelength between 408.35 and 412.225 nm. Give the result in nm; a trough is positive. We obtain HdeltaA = 0.48 nm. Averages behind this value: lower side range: 314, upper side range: 325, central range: 280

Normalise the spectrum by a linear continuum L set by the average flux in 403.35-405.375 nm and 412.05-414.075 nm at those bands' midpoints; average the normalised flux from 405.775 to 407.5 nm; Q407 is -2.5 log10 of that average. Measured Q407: 0.03 mag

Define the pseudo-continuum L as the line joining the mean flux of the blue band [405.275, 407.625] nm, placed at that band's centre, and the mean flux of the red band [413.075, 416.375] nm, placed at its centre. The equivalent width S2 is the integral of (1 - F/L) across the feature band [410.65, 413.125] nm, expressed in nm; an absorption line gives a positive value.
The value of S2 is 0.103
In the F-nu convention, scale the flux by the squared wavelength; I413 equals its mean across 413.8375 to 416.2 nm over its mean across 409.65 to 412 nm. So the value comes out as 1.28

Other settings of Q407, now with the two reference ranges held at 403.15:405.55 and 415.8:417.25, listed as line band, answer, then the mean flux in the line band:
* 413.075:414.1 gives 0.09 mag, 313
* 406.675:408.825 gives 0.06 mag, 312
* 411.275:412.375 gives 0.06 mag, 318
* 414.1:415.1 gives 0.12 mag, 307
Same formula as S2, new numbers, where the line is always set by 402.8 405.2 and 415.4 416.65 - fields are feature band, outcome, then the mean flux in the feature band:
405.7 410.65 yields 0.62 nm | 296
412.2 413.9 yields 0.12 nm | 329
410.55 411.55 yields 0.26 nm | 257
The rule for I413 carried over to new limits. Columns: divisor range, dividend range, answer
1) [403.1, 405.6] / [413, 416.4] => 1.07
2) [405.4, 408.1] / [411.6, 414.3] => 1.10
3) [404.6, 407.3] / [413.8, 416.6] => 1.10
